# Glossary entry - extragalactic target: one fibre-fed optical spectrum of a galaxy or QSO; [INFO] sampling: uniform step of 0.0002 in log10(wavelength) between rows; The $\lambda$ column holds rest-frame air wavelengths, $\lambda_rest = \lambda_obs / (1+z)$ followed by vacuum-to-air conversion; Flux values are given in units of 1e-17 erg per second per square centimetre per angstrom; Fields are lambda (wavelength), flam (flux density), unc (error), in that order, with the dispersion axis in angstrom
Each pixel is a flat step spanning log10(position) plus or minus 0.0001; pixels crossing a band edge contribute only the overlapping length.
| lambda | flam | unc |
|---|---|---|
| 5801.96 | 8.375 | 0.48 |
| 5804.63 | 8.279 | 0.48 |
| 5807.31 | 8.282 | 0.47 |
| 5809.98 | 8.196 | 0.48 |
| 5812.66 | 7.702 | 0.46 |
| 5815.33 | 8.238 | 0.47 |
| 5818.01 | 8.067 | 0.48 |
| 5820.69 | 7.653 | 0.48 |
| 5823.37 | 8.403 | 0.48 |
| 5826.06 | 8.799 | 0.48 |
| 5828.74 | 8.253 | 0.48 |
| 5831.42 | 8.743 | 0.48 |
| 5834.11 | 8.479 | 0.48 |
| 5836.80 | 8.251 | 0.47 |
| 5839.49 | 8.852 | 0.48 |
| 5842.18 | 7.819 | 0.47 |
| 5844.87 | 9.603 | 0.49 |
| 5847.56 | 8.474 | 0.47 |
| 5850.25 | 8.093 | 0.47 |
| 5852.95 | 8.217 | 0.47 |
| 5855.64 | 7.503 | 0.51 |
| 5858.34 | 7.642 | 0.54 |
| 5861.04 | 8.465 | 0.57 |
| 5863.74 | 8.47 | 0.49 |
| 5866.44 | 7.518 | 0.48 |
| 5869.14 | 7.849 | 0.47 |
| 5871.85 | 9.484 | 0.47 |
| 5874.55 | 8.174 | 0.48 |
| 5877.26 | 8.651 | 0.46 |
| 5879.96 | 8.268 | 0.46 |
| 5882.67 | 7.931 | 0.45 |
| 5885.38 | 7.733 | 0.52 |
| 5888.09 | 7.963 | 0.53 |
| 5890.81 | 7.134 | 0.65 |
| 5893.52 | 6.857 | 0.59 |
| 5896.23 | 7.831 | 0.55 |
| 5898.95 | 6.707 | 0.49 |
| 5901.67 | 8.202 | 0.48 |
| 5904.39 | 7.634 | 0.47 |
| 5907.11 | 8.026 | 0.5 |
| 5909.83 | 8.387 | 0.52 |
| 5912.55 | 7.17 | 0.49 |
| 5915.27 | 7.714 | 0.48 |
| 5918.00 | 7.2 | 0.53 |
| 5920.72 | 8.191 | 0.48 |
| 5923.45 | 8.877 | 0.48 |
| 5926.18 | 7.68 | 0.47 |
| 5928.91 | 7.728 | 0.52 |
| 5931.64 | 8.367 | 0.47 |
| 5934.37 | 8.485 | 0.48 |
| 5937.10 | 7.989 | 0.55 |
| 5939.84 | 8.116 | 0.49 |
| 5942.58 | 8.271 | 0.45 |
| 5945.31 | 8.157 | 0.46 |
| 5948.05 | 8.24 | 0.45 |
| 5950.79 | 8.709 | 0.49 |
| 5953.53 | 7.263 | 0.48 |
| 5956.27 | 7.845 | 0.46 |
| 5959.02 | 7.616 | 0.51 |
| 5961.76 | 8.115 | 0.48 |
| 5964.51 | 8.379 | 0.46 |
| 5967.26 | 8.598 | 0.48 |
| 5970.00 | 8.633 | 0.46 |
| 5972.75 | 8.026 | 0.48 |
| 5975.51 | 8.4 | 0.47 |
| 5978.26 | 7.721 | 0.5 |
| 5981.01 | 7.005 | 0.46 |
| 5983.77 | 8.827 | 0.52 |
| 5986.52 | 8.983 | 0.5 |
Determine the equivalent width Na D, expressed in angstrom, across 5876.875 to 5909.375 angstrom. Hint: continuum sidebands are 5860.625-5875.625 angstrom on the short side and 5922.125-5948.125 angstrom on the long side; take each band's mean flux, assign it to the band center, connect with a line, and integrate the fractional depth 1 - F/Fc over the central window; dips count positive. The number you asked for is 2.1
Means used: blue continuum 8.32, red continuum 8.19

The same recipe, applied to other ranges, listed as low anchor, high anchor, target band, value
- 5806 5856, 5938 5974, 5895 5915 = 1.2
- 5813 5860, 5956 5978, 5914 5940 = 0.6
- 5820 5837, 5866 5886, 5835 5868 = 0.3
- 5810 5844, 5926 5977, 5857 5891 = 0.4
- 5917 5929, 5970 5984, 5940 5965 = -0.2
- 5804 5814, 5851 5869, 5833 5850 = -1.1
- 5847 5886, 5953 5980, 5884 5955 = 2.1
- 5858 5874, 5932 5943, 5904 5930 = 1.2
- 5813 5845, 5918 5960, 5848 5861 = 0.5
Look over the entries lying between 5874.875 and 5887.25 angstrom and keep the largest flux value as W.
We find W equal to 8.651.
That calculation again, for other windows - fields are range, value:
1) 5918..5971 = 8.877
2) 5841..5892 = 9.603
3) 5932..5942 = 8.485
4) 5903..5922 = 8.387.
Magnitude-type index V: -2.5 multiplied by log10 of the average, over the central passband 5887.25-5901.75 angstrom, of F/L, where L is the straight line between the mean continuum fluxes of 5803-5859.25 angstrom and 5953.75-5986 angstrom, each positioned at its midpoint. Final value 0.12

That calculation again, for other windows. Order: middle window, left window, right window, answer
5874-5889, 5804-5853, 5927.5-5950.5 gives 0.02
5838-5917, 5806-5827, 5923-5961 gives 0.01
